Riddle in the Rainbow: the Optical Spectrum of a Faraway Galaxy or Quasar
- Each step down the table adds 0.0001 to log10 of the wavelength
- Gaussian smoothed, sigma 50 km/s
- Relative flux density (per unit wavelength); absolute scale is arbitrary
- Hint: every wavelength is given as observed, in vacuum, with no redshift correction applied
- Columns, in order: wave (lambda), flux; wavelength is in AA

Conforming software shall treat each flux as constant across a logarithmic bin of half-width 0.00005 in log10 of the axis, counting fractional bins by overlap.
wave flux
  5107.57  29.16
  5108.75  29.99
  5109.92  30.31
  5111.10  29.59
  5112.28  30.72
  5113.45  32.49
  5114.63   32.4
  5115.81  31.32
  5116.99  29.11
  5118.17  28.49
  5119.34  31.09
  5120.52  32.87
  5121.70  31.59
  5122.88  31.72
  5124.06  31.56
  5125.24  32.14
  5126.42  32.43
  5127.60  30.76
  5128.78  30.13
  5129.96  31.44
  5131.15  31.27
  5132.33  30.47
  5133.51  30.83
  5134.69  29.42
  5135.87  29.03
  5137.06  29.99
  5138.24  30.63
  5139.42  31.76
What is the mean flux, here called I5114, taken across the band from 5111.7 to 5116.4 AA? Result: 31.7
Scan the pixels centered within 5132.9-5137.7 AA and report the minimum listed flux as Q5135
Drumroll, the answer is 29.03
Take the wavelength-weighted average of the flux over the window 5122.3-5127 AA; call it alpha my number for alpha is 32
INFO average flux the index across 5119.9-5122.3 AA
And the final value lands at 32.2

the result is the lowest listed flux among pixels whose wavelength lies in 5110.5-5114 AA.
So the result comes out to 29.59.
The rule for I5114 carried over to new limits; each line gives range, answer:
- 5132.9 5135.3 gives 30.2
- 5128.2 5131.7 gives 30.9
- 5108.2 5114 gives 30.7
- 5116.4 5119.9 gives 29.6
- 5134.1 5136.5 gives 29.2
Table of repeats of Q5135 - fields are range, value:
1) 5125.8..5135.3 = 29.42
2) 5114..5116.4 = 31.32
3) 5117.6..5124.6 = 28.49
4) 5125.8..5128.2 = 30.76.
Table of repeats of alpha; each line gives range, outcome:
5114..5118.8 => 30.4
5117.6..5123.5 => 31.2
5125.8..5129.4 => 31.1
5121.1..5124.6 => 31.6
